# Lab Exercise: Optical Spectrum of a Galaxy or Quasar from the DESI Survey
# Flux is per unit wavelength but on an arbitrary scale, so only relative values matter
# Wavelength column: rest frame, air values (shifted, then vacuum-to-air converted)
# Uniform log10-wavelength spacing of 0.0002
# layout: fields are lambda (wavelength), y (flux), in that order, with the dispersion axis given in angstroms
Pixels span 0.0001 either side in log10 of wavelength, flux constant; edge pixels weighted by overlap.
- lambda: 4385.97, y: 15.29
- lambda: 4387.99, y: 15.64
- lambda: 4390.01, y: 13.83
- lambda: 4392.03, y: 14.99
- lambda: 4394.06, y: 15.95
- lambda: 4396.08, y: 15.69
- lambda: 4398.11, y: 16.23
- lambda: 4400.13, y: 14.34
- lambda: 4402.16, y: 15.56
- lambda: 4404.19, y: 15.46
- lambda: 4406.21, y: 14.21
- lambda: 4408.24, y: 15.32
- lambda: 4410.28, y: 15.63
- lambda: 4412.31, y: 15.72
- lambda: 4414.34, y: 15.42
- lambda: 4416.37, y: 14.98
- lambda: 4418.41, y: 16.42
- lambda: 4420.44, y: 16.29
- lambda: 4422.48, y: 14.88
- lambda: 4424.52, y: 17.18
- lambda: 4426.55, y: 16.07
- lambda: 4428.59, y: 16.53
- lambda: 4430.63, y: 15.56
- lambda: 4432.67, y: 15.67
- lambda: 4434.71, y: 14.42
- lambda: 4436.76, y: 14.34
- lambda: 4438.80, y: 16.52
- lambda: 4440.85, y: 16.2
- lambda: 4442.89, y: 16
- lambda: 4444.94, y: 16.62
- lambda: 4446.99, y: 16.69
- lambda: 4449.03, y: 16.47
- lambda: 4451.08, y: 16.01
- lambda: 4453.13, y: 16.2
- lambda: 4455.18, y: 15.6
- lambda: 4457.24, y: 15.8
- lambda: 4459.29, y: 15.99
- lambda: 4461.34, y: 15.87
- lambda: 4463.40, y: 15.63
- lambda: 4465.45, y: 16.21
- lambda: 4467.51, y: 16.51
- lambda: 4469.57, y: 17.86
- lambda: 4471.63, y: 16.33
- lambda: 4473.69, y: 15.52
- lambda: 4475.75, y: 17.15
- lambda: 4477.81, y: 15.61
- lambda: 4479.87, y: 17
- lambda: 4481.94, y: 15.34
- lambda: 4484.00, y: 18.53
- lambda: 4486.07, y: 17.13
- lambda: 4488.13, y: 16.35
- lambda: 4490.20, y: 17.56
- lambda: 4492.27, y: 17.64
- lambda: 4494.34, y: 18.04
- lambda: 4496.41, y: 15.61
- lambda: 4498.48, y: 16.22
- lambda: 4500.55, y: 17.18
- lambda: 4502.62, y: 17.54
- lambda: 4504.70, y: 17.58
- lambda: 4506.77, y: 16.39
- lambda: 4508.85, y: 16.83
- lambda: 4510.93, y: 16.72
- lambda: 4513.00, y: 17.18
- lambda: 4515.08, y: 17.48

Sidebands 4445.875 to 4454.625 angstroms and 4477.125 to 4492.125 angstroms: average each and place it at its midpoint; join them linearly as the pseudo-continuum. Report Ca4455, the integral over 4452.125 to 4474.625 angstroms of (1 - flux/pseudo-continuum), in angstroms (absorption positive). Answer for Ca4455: 0.5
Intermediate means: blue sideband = 16.3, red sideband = 16.9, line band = 16.1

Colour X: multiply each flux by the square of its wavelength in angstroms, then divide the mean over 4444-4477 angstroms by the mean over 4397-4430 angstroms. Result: 1.1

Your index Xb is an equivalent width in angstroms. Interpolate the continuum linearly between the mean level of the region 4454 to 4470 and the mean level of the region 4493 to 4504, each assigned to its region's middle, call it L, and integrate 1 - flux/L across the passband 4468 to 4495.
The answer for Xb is -0.5 angstroms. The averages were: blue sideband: 16.1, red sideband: 17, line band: 16.9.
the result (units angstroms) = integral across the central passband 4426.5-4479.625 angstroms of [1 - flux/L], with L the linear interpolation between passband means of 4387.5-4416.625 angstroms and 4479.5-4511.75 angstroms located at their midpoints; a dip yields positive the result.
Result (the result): 0.4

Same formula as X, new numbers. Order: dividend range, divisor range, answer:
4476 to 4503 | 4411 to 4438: 1.11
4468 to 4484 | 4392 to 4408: 1.12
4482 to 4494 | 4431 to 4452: 1.11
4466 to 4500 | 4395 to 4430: 1.11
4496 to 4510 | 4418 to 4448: 1.09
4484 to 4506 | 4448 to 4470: 1.08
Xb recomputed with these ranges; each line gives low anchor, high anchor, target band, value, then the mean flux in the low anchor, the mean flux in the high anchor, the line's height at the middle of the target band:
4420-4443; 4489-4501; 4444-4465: 0.18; 15.8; 17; 16.2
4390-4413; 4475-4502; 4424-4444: 0.09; 15.3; 16.9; 15.9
